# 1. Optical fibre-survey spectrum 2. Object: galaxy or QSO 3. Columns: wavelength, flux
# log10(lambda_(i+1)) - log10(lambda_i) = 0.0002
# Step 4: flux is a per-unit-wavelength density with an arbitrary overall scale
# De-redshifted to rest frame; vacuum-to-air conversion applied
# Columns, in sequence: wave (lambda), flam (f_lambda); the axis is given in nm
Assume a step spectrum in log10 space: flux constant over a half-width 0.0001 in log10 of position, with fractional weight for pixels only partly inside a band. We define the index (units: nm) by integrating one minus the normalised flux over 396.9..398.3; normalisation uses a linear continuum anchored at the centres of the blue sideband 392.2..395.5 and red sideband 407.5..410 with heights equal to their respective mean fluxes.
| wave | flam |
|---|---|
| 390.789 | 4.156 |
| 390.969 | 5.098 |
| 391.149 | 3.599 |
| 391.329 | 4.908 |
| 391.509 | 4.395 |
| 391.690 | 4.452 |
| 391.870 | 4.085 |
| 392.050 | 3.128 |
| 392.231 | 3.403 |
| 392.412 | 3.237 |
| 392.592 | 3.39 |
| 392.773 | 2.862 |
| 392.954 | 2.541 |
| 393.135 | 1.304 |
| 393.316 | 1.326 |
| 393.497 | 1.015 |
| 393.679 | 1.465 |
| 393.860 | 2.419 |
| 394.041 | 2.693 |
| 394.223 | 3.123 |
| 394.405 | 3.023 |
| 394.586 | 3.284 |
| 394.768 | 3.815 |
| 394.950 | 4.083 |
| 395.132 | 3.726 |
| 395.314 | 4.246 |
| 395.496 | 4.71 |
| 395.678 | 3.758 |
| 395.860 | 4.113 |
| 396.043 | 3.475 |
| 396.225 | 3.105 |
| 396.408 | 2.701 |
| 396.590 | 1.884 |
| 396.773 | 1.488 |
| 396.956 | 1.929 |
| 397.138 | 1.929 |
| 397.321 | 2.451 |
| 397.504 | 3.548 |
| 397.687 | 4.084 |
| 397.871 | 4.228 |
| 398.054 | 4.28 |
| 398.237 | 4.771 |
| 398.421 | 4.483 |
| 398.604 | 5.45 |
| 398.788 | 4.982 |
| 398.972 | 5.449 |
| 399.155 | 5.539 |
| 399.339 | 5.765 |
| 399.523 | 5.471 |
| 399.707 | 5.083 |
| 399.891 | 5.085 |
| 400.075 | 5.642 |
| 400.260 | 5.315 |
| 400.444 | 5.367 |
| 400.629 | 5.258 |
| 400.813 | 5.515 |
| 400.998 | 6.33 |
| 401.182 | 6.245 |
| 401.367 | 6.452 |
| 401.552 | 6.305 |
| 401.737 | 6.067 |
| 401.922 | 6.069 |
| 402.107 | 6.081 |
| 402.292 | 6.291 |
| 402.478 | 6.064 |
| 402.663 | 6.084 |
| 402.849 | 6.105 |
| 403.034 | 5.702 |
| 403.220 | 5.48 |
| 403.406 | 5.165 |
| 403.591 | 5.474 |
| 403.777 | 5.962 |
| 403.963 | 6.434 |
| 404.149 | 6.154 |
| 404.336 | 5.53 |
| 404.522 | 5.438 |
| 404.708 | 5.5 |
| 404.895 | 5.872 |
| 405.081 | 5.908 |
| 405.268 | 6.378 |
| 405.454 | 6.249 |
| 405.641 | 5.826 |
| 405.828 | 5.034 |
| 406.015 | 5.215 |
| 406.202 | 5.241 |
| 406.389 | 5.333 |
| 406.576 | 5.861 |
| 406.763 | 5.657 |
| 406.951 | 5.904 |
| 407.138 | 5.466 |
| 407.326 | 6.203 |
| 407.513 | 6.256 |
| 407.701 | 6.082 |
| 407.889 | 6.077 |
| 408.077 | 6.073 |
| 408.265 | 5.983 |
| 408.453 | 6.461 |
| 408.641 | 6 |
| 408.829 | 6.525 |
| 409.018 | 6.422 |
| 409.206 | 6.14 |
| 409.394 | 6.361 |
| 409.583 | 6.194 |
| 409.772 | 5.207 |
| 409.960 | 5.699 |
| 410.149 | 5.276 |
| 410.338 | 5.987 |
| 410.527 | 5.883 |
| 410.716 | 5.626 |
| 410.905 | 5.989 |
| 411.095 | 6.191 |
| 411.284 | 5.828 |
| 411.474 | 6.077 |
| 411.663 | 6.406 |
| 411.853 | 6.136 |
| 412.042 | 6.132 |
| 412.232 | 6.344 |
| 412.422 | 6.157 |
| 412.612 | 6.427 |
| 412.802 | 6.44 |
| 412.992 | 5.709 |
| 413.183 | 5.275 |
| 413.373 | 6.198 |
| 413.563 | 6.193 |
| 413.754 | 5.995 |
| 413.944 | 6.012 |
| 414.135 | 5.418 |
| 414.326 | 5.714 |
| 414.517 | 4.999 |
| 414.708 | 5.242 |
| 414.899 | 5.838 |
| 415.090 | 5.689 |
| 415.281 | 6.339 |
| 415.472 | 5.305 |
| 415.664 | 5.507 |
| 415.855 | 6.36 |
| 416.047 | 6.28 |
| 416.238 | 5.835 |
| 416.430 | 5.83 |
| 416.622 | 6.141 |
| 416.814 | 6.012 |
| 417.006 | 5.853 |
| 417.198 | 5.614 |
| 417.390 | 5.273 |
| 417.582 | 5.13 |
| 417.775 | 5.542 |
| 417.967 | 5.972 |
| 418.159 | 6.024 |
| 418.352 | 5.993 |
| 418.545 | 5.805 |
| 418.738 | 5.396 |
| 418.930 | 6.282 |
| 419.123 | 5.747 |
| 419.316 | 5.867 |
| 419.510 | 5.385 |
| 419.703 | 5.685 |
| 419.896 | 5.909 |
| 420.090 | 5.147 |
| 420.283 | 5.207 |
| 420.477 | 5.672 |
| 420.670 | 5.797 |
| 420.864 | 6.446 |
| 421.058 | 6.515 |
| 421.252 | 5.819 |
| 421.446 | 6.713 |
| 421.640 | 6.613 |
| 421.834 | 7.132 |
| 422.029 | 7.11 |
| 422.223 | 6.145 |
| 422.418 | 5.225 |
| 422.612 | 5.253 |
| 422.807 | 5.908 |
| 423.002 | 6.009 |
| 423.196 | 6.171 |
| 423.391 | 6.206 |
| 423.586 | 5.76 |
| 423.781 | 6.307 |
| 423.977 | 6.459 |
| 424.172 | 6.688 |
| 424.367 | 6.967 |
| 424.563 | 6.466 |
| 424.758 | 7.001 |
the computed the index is 0.11 nm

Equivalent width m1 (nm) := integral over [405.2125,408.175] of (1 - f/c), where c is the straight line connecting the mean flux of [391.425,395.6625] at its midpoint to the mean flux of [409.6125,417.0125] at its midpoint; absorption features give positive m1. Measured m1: -0.50 nm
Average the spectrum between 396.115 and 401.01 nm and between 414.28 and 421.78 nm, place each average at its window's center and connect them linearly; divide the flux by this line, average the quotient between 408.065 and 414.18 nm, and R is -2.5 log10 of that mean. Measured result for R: -0.14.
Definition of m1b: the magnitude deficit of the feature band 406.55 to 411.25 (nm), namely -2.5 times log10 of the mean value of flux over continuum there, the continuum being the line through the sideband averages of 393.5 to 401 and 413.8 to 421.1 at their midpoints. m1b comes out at -0.20 mag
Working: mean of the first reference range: 3.97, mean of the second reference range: 5.75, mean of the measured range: 5.98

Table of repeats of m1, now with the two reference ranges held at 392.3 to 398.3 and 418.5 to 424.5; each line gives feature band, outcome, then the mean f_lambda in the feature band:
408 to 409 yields -0.37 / 6.23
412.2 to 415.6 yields -0.44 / 5.84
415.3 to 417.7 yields -0.14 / 5.78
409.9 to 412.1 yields -0.50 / 5.94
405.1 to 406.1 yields -0.37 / 5.76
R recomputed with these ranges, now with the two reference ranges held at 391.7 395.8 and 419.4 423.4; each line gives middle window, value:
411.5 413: -0.24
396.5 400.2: -0.17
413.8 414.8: -0.05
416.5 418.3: -0.03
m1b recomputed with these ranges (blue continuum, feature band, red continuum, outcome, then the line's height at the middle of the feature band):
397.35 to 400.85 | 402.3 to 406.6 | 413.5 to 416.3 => -0.101 mag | 5.24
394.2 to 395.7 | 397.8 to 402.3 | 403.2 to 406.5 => -0.153 mag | 4.76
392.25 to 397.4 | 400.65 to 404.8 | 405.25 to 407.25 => -0.241 mag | 4.77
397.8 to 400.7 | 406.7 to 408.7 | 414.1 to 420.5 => -0.116 mag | 5.41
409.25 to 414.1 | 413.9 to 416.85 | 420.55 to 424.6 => 0.056 mag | 6.08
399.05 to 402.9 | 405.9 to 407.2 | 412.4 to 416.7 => 0.060 mag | 5.83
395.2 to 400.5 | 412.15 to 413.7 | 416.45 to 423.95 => -0.142 mag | 5.34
